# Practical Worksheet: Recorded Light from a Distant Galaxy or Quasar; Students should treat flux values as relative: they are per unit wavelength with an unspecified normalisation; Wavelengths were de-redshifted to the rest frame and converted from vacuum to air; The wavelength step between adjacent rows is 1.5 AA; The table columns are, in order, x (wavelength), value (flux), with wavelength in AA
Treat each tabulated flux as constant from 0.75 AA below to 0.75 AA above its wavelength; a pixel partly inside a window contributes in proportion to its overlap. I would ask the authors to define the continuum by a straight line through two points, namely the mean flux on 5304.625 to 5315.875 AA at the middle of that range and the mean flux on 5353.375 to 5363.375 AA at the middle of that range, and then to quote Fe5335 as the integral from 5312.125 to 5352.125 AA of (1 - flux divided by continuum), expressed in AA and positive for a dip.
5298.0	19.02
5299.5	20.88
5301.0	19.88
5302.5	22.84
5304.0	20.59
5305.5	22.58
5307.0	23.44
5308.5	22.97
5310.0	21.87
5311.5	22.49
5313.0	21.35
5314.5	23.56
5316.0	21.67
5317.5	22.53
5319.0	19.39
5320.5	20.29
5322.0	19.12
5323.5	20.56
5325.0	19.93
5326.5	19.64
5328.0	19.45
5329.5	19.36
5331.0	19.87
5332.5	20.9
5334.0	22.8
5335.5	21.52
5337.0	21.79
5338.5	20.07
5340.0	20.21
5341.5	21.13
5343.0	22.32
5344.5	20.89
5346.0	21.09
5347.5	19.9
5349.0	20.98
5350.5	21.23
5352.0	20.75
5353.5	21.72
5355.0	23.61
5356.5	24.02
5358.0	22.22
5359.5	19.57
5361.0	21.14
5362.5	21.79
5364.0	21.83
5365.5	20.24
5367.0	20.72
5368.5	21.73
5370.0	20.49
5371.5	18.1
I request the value 2.6 AA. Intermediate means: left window 22.5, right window 22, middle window 20.8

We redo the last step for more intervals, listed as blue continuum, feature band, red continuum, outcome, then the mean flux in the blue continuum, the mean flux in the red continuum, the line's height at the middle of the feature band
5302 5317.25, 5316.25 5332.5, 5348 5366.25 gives 1.5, 22.3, 21.6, 22.1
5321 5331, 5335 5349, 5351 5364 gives -0.1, 19.7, 21.8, 20.8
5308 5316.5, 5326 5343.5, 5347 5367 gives 0.9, 22.3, 21.5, 21.9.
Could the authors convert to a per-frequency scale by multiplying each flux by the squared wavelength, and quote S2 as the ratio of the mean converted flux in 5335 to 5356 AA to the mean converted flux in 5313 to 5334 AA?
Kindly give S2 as 1.04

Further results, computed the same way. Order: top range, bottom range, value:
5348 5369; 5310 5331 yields 1.05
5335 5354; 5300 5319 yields 0.97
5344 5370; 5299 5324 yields 1.01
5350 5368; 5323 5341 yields 1.06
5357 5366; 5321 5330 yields 1.09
